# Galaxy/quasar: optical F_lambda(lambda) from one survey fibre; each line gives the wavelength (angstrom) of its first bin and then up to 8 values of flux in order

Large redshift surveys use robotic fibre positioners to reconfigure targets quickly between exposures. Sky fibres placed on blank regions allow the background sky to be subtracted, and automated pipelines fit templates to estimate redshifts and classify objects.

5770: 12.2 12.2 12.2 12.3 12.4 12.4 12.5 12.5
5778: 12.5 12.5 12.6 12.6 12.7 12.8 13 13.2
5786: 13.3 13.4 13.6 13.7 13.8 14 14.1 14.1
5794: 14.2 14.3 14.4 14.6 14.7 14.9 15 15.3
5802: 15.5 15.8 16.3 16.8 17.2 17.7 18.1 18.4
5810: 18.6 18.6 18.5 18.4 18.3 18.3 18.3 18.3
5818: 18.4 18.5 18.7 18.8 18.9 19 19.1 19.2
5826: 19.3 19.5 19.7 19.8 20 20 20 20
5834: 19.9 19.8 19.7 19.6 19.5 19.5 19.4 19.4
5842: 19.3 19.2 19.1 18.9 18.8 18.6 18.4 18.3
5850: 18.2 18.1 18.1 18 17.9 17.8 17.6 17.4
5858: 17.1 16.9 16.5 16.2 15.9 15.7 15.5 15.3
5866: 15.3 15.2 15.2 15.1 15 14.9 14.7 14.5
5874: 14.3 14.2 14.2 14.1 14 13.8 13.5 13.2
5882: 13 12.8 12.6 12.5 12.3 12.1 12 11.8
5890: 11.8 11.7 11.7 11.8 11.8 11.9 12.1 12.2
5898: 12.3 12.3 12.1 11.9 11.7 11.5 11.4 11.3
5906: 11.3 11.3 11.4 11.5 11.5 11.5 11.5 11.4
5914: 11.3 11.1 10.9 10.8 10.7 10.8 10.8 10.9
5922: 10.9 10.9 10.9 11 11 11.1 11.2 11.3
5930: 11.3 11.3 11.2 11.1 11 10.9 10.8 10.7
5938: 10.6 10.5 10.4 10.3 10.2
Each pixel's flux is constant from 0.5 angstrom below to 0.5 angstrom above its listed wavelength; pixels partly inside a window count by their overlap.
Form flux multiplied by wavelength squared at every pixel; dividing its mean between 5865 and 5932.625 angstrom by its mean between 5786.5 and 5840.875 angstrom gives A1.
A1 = 0.72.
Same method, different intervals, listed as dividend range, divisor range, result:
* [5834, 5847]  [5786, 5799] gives 1.40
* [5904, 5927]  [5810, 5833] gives 0.60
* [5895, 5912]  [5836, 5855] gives 0.64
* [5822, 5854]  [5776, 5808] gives 1.37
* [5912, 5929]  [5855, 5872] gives 0.70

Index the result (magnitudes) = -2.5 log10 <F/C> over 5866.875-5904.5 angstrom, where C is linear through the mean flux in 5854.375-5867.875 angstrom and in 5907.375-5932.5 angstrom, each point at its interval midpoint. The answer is 0.10 mag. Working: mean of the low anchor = 16.3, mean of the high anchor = 11.1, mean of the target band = 13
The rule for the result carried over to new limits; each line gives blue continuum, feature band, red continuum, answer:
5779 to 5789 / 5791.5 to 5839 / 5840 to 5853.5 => -0.125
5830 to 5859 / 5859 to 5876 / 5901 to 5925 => 0.071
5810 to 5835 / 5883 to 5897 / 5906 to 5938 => 0.136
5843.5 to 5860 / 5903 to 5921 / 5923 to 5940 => 0.135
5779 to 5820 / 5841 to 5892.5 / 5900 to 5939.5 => -0.176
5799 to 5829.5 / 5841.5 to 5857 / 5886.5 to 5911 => -0.190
